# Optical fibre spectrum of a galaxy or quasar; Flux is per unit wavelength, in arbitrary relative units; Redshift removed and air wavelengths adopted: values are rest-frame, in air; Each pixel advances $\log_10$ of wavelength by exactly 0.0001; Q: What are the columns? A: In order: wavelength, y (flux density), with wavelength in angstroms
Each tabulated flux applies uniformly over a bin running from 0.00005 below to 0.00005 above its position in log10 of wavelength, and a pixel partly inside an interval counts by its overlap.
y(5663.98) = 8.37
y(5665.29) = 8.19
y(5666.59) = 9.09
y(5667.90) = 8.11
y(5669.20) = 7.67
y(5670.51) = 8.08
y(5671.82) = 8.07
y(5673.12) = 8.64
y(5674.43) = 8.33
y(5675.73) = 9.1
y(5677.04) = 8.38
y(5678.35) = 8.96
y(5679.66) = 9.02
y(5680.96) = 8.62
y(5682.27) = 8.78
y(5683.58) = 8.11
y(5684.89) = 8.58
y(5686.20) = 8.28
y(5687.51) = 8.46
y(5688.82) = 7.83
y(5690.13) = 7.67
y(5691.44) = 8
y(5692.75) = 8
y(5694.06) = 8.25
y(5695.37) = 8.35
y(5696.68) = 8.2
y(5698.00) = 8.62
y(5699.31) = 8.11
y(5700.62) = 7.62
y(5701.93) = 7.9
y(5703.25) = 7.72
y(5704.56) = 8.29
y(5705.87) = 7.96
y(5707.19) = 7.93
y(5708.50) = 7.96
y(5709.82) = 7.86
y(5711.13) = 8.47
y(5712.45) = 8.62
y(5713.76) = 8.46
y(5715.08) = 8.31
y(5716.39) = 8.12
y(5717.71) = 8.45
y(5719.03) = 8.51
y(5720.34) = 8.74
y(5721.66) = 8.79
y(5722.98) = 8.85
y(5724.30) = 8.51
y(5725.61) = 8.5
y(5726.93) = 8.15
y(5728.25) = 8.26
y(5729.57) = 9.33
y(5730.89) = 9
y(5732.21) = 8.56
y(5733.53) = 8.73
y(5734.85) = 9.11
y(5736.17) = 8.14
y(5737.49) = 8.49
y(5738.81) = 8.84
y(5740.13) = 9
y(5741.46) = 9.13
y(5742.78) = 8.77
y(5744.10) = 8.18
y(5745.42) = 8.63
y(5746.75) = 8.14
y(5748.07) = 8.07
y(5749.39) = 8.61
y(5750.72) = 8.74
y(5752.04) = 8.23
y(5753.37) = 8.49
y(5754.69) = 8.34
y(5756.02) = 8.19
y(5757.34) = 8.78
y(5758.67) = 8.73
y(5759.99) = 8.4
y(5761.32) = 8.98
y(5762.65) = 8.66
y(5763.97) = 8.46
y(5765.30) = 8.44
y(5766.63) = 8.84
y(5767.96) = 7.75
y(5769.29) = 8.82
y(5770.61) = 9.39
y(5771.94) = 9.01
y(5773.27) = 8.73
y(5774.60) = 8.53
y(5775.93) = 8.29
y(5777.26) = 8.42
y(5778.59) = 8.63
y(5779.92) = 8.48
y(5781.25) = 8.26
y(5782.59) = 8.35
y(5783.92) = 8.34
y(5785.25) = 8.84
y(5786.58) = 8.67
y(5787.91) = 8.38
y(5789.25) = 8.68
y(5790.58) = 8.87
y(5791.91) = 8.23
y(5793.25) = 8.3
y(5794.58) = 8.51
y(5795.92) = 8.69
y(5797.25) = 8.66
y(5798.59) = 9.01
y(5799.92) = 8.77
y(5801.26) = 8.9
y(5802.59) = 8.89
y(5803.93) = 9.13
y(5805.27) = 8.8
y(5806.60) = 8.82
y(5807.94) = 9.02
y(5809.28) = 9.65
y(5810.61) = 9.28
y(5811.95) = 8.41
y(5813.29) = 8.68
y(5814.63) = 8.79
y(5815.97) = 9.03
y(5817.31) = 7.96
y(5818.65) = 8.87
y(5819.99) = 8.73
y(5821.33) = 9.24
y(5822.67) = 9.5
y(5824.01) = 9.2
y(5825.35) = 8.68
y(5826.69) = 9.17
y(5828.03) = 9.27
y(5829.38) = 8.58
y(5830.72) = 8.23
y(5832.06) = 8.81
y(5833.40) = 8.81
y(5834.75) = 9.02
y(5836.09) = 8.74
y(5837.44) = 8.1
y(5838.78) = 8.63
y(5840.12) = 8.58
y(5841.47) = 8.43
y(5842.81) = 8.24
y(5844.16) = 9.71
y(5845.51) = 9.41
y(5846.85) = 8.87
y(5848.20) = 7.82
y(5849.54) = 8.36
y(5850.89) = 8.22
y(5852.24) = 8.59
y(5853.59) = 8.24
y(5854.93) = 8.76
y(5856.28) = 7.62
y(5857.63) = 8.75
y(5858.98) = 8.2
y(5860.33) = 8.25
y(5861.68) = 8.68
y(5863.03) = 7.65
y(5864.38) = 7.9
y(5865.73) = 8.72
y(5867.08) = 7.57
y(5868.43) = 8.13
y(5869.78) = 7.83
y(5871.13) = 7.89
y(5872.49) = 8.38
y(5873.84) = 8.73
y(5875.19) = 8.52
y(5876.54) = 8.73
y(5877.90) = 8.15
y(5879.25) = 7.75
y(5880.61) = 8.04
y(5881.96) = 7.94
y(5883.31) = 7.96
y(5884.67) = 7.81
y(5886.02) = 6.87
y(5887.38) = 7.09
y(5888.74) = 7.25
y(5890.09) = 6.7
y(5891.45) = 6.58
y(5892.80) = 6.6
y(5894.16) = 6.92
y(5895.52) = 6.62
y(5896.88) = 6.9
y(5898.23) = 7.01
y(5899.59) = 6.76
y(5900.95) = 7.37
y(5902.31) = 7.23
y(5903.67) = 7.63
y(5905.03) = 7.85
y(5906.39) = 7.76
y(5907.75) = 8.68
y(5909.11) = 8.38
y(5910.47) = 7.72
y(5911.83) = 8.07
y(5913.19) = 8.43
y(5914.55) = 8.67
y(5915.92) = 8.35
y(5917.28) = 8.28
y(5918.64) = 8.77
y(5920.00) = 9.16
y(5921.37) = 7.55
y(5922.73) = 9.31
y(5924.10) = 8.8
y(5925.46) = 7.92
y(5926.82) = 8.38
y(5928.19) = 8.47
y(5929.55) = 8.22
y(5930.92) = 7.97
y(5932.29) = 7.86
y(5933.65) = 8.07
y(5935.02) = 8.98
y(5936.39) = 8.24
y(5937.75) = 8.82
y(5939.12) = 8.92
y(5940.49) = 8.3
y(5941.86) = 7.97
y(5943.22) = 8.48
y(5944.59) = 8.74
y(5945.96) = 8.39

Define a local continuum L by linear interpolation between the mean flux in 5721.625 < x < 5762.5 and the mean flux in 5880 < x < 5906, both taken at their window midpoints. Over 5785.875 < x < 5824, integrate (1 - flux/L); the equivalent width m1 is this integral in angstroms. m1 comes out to -3.7 angstroms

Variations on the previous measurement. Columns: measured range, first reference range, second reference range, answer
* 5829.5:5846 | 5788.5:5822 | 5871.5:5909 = -0.8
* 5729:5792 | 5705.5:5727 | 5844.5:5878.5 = -1.8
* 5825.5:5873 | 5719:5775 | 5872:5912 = -3.4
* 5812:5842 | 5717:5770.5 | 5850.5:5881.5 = -1.5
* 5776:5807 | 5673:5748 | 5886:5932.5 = -1.8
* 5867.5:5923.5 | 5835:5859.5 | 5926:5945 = 4.2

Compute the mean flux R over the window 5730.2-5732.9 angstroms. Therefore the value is 8.78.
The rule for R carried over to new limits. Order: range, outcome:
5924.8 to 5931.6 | 8.19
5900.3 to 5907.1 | 7.57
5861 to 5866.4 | 8.24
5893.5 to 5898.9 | 6.87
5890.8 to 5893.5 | 6.6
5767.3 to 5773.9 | 8.75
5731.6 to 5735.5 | 8.8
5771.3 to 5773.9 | 8.87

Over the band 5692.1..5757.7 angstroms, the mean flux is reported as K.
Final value 8.42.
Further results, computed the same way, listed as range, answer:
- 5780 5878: 8.61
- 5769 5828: 8.77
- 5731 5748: 8.64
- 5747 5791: 8.55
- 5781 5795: 8.5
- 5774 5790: 8.49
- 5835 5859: 8.53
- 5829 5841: 8.61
